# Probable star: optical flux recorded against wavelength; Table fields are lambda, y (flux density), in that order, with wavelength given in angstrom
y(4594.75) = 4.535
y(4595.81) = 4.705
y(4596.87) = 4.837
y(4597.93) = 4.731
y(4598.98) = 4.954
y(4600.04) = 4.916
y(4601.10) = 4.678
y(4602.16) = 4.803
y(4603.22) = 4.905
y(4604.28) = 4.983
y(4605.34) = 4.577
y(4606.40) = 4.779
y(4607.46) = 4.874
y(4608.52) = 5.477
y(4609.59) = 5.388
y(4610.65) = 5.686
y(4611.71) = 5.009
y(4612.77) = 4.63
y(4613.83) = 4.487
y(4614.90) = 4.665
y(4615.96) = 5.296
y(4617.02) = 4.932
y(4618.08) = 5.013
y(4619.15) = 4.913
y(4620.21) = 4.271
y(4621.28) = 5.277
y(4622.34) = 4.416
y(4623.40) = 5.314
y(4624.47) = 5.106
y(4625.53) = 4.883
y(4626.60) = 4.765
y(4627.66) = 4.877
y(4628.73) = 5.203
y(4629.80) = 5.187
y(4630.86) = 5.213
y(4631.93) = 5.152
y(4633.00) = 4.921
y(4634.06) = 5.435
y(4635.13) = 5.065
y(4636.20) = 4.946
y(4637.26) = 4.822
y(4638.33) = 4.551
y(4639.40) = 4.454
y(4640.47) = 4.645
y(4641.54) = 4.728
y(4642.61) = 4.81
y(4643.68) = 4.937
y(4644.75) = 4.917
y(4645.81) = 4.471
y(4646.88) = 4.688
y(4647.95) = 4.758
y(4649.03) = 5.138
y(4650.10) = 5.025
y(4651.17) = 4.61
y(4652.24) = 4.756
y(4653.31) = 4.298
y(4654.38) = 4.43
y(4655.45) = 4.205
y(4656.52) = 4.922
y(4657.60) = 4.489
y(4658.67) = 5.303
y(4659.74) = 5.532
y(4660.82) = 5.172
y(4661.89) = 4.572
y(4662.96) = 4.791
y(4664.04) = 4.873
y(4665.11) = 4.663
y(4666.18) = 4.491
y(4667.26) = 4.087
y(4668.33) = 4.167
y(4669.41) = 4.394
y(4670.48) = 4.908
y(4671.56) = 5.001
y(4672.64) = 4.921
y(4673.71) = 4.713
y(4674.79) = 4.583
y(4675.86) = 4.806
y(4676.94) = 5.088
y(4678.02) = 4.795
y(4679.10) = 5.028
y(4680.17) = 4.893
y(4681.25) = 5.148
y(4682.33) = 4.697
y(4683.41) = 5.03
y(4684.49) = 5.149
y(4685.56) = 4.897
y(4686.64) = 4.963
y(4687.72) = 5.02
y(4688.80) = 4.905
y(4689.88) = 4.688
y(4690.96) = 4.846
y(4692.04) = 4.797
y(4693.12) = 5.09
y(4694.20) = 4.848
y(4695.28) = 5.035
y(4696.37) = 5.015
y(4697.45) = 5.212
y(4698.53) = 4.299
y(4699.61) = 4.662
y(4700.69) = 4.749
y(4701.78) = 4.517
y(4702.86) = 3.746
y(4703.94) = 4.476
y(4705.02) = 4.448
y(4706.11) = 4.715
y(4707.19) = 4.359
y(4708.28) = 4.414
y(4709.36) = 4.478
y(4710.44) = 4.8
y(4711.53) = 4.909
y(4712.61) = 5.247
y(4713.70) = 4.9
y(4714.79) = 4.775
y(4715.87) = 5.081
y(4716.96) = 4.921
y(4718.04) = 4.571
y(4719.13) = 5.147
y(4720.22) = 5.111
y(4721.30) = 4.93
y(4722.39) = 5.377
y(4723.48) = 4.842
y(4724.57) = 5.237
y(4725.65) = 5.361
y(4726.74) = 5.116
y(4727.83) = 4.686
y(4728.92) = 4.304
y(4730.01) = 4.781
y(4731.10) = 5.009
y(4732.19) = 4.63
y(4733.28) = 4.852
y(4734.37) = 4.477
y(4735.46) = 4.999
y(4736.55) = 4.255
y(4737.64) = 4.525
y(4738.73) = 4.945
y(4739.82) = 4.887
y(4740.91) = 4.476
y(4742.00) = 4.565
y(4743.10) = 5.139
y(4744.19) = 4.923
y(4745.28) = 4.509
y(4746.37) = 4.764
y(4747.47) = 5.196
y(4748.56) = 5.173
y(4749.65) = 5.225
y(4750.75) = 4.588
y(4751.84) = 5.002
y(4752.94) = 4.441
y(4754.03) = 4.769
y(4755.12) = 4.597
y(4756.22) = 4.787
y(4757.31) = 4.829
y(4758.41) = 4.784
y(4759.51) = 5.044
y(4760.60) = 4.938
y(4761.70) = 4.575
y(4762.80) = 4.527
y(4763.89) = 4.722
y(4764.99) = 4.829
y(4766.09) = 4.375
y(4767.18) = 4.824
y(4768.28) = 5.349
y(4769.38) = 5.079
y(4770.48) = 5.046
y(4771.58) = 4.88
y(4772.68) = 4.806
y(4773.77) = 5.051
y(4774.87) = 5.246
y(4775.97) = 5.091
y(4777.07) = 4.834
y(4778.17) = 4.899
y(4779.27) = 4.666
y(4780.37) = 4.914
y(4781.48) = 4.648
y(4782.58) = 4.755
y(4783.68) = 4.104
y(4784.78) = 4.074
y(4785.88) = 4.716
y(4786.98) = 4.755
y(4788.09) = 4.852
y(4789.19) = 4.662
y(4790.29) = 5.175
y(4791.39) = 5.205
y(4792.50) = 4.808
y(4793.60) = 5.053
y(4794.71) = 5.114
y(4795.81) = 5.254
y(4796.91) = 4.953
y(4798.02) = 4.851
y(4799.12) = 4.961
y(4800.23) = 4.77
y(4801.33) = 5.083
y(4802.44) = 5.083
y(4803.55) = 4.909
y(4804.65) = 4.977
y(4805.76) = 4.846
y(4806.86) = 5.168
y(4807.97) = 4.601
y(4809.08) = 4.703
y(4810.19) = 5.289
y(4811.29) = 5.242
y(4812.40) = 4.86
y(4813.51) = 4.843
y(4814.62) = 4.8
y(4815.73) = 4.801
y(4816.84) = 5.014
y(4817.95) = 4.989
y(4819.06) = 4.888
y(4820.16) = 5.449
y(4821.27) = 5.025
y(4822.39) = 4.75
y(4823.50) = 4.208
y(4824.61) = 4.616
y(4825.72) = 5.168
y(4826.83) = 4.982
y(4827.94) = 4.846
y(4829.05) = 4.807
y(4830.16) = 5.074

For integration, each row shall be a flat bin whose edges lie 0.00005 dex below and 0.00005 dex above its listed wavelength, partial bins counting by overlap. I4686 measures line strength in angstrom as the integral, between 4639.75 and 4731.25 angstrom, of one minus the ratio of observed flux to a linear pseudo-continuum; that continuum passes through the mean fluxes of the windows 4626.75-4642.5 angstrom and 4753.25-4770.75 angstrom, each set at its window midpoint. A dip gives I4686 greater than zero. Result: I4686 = 1.6 angstrom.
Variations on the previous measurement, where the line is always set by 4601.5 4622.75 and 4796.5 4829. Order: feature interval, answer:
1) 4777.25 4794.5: 0.5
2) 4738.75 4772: 0.6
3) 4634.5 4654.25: 0.7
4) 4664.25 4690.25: 0.7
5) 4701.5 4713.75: 0.9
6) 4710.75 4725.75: -0.3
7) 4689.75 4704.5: 0.6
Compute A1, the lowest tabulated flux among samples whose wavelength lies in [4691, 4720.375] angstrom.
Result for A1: 3.746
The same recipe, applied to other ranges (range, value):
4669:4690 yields 4.394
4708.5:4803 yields 4.074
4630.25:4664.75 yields 4.205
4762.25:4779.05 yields 4.375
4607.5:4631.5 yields 4.271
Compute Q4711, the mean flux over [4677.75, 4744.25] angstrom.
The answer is 4.82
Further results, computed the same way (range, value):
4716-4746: 4.84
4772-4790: 4.76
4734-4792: 4.8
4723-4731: 4.91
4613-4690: 4.84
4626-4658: 4.81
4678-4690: 4.95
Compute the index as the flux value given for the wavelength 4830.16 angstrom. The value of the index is 5.074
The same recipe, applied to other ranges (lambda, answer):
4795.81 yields 5.254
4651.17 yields 4.61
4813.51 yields 4.843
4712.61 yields 5.247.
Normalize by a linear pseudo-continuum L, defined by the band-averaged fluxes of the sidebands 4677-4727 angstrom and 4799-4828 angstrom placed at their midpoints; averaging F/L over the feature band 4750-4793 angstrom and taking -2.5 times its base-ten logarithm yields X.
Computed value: 0.021 mag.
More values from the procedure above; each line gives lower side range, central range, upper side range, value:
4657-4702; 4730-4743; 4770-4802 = 0.03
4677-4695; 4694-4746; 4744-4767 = 0.02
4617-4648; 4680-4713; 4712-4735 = 0.03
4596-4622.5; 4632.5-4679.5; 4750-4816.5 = 0.03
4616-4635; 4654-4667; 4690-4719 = 0.02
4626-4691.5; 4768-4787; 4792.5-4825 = 0.02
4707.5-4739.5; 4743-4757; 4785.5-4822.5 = 0.01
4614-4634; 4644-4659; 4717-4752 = 0.05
